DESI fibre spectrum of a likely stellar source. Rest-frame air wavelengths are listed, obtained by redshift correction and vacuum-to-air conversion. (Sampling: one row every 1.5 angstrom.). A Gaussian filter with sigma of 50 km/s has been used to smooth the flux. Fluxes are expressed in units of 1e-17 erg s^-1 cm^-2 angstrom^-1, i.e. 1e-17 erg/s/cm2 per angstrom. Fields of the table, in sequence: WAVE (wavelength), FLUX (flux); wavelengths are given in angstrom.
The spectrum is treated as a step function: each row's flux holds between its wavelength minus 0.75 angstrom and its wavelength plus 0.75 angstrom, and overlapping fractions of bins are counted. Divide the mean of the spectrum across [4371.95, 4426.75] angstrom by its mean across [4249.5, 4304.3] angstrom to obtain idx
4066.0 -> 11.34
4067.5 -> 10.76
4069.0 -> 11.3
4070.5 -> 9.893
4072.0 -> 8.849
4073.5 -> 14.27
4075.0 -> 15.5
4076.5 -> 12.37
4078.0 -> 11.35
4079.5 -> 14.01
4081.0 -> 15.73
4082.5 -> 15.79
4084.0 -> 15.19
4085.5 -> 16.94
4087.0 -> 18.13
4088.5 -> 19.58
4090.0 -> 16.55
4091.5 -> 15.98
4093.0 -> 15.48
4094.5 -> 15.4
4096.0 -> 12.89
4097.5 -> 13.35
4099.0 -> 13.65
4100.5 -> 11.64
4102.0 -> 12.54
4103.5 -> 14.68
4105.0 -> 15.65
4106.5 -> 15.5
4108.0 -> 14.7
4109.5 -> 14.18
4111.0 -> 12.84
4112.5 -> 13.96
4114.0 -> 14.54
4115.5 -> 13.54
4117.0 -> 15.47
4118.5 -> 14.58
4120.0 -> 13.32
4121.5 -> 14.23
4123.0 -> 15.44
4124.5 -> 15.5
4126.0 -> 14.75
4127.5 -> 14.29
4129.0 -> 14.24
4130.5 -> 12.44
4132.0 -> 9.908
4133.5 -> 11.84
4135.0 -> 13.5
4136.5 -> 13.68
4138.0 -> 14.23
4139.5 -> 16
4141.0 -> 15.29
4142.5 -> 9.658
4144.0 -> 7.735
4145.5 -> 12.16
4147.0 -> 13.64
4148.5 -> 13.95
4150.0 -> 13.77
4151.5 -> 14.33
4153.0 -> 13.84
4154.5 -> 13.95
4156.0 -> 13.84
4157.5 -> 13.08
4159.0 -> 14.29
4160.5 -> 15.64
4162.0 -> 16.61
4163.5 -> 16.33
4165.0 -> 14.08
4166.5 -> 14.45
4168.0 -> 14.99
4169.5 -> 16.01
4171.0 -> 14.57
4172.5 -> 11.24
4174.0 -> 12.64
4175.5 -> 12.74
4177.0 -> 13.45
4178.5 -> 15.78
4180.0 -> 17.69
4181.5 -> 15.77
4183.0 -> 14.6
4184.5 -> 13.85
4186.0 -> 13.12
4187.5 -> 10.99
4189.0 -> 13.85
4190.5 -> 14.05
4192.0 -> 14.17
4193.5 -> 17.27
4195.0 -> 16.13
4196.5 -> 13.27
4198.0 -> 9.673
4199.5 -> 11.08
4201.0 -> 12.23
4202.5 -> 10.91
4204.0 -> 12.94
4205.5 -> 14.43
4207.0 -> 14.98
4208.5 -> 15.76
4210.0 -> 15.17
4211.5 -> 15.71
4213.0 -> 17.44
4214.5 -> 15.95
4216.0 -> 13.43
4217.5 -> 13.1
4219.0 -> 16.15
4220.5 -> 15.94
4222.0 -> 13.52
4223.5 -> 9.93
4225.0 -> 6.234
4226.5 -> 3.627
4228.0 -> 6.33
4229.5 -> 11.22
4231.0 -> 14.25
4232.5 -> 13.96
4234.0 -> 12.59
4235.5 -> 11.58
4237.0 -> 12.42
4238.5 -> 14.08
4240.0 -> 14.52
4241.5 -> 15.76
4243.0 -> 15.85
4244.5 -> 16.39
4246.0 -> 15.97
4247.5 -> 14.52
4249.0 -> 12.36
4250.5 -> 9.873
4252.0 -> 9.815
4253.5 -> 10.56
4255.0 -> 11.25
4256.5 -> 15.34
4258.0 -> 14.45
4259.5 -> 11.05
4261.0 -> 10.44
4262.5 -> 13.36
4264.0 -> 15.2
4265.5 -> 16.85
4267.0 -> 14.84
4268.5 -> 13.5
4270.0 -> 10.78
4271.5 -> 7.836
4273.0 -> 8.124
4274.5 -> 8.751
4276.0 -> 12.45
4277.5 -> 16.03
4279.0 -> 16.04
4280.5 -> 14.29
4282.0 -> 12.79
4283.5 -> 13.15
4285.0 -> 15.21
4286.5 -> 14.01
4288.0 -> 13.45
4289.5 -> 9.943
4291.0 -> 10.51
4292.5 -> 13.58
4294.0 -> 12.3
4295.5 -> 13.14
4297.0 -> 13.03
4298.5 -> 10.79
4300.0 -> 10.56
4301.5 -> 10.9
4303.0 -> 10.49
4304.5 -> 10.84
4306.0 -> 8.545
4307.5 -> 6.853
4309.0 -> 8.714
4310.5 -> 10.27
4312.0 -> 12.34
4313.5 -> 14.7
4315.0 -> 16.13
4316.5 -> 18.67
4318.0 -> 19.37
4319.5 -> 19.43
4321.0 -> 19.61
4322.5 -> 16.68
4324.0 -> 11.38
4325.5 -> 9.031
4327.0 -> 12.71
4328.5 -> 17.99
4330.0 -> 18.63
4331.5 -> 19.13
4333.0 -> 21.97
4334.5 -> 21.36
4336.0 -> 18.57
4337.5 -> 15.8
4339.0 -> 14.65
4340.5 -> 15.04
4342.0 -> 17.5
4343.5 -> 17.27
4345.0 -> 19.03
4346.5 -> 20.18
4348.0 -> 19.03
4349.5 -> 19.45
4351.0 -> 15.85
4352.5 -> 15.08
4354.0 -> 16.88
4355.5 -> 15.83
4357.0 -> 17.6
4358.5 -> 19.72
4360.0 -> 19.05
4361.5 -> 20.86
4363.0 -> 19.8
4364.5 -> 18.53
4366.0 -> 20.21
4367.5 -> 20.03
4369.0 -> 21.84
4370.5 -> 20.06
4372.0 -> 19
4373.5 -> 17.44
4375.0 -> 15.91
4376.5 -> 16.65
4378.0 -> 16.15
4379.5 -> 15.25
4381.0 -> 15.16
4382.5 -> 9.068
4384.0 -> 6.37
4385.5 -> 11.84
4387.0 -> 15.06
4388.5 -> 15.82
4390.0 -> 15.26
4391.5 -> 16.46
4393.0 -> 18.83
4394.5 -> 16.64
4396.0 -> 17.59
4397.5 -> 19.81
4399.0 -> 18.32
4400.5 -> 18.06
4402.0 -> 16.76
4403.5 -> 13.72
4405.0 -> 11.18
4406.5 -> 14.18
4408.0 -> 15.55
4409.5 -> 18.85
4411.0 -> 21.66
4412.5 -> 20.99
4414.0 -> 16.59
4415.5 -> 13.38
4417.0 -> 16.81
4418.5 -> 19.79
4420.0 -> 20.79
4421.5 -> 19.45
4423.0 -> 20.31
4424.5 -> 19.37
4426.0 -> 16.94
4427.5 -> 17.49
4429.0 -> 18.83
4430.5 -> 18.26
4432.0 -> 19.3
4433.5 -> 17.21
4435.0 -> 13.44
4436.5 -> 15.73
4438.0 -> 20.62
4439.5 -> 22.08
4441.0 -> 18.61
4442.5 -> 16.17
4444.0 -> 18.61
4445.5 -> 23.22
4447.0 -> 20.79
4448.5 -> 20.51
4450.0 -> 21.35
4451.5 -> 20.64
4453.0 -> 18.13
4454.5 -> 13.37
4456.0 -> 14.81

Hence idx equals 1.34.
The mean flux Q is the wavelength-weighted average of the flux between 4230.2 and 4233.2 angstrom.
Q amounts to 14.1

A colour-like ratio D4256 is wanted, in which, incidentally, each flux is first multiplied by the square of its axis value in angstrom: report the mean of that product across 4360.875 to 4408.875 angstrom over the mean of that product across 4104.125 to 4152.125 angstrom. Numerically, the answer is 1.4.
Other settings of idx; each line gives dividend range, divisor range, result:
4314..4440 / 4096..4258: 1.27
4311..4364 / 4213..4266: 1.35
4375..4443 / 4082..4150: 1.18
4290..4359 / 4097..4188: 1.09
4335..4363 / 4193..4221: 1.24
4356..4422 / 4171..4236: 1.29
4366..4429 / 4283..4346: 1.17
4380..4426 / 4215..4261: 1.31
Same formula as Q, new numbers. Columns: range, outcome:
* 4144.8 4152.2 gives 13.6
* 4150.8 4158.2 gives 13.8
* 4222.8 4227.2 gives 6.59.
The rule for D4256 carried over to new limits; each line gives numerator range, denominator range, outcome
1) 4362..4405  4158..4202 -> 1.29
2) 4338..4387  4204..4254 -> 1.38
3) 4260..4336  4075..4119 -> 1.02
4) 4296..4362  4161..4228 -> 1.22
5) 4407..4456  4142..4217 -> 1.49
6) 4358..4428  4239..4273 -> 1.40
